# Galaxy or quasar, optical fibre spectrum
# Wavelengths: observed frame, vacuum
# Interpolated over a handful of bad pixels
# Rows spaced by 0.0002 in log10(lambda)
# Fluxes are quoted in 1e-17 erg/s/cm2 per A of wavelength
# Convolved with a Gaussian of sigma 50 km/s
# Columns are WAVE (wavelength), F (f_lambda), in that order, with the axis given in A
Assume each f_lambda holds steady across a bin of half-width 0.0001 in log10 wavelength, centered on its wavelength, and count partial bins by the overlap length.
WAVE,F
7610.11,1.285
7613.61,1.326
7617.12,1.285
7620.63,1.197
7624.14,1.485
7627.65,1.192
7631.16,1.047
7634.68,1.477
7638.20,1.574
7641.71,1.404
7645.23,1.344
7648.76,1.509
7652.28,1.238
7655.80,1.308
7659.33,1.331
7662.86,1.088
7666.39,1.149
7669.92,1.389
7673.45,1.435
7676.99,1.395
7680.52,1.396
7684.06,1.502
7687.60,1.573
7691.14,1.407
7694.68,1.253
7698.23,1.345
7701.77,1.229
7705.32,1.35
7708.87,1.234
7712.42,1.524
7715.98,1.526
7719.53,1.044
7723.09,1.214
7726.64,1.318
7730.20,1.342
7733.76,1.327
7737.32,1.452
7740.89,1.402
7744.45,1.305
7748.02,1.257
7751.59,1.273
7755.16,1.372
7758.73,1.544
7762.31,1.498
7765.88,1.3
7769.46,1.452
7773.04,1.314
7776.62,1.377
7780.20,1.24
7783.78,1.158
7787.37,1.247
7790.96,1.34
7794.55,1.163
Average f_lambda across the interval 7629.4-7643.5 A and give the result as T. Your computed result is 1.38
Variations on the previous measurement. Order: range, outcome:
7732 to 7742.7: 1.39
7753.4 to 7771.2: 1.43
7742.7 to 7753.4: 1.28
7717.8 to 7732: 1.23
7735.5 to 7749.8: 1.35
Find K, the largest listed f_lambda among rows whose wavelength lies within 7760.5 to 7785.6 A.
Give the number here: 1.498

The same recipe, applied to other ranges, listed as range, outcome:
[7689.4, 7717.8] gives 1.526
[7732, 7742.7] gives 1.452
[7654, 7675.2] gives 1.435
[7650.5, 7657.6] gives 1.308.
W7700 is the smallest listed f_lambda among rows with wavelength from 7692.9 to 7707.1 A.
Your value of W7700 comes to 1.229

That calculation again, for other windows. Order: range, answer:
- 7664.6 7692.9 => 1.149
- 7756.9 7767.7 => 1.3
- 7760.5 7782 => 1.24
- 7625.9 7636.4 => 1.047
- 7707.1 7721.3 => 1.044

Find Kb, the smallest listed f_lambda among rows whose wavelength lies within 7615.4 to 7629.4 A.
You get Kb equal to 1.192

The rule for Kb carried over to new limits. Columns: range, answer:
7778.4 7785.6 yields 1.158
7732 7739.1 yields 1.327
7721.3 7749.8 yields 1.214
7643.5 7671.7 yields 1.088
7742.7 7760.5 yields 1.257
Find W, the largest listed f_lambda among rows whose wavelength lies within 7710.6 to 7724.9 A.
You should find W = 1.526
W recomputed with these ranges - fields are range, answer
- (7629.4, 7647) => 1.574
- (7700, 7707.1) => 1.35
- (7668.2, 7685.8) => 1.502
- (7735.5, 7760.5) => 1.544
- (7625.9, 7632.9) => 1.192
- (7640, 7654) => 1.509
